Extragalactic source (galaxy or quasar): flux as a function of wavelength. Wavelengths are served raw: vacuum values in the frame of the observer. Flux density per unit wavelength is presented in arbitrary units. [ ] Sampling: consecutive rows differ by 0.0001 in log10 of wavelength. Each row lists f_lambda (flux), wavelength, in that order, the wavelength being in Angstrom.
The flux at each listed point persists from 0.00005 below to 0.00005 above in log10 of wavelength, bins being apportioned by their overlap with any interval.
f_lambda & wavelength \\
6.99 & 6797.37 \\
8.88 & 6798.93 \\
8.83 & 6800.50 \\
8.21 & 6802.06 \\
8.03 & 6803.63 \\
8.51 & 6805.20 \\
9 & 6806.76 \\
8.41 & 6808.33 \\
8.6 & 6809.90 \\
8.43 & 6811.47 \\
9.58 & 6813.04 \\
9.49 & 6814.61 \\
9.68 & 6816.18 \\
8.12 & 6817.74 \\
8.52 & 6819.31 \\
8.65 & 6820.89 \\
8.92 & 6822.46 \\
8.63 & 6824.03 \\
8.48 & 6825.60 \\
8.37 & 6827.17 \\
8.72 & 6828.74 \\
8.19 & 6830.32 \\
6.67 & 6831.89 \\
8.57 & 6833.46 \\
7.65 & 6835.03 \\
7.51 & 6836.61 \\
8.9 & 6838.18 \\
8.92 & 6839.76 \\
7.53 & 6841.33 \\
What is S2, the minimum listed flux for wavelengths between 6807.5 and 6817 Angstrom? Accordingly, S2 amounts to 8.41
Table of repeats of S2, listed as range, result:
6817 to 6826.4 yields 8.12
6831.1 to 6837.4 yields 6.67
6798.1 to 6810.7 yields 8.03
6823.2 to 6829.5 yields 8.37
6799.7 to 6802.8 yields 8.21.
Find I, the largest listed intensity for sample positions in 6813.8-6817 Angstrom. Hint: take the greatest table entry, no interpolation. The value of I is 9.68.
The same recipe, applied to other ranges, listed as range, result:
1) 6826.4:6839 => 8.9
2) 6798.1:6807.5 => 9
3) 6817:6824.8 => 8.92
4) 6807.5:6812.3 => 8.6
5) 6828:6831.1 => 8.72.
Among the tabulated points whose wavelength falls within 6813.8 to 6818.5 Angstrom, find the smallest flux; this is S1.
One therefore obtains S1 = 8.12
